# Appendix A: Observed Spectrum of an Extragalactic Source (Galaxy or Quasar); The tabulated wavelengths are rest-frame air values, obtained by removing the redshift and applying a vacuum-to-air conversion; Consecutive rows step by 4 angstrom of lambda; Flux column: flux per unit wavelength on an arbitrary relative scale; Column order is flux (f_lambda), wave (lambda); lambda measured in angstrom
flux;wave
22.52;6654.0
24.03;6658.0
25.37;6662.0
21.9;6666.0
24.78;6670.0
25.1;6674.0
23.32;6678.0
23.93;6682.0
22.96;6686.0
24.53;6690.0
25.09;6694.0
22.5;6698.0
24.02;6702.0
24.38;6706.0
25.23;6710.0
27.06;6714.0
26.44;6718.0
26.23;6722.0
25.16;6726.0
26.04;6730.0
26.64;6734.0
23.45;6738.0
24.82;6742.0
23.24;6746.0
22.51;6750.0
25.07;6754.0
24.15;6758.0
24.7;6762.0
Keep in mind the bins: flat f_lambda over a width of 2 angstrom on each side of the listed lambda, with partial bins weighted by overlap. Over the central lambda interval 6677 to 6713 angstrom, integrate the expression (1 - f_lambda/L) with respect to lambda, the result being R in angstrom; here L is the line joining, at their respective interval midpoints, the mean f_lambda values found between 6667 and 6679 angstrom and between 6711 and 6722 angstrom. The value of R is 1.9 angstrom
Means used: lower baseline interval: 24.3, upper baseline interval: 26.5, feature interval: 24.1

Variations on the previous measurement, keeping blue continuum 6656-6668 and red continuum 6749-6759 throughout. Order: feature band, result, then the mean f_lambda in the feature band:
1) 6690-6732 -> -2.2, 25.2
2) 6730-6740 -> -0.5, 25.2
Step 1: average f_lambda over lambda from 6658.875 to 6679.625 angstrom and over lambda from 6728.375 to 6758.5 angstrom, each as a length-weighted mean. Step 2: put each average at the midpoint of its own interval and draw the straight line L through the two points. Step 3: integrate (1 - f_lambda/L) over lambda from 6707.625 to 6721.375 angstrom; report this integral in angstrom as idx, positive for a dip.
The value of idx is -1.0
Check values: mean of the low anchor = 24.1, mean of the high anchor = 24.5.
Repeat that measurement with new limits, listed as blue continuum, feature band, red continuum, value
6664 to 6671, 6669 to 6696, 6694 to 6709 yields -0.9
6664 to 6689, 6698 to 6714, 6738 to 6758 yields -0.6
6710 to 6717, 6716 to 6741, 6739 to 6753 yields -0.5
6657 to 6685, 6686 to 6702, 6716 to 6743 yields 0.5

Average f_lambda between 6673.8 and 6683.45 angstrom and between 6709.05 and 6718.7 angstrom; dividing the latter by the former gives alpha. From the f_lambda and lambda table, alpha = 1.10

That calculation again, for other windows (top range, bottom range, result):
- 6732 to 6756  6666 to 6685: 1.01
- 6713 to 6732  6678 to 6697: 1.09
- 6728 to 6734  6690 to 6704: 1.09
